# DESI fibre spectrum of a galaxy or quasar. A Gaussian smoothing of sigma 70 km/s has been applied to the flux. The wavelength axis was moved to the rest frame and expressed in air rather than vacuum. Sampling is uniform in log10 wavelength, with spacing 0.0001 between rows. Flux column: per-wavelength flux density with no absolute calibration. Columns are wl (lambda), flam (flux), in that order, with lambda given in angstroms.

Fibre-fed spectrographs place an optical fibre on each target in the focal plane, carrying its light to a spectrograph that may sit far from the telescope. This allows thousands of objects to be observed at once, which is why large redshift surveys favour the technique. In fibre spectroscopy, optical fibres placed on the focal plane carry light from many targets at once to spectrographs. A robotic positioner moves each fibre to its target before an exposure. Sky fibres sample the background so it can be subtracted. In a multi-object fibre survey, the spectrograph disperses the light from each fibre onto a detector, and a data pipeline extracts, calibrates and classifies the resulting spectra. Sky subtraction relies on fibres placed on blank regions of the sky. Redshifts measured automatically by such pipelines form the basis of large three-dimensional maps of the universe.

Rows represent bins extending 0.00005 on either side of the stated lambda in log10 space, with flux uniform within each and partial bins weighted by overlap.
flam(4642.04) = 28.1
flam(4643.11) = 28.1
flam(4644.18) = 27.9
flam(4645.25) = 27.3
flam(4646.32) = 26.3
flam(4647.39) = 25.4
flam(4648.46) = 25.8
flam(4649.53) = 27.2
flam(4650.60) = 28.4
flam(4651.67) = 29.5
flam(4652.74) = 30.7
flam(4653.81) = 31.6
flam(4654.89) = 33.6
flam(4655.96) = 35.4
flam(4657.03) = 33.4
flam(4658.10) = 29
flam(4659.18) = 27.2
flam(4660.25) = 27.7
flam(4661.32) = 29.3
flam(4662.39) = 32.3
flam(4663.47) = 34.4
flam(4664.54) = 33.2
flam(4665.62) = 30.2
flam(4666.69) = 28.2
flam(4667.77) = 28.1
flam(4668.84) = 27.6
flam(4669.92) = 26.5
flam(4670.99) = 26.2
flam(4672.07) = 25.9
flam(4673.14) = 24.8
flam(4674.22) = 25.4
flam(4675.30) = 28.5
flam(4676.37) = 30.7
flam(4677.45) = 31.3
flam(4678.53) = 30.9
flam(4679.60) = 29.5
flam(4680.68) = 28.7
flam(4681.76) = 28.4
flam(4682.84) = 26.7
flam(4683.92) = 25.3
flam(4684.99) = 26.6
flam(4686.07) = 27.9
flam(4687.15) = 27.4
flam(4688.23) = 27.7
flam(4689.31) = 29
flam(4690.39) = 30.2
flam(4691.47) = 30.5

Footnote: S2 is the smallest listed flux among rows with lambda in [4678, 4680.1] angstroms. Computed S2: 29.5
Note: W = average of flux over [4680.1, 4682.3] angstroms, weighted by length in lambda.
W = 28.5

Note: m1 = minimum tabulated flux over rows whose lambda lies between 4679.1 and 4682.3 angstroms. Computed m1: 28.4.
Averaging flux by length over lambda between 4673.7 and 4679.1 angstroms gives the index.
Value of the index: 29.4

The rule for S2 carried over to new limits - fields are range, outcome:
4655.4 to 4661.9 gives 27.2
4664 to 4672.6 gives 25.9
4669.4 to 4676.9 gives 24.8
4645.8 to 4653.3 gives 25.4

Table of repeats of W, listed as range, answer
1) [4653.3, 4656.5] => 33.5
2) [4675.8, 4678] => 31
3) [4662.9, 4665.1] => 33.6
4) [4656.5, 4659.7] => 29.8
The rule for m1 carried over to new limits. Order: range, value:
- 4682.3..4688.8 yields 25.3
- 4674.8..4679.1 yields 28.5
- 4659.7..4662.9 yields 27.7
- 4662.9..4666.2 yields 30.2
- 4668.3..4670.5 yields 26.5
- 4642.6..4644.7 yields 27.9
